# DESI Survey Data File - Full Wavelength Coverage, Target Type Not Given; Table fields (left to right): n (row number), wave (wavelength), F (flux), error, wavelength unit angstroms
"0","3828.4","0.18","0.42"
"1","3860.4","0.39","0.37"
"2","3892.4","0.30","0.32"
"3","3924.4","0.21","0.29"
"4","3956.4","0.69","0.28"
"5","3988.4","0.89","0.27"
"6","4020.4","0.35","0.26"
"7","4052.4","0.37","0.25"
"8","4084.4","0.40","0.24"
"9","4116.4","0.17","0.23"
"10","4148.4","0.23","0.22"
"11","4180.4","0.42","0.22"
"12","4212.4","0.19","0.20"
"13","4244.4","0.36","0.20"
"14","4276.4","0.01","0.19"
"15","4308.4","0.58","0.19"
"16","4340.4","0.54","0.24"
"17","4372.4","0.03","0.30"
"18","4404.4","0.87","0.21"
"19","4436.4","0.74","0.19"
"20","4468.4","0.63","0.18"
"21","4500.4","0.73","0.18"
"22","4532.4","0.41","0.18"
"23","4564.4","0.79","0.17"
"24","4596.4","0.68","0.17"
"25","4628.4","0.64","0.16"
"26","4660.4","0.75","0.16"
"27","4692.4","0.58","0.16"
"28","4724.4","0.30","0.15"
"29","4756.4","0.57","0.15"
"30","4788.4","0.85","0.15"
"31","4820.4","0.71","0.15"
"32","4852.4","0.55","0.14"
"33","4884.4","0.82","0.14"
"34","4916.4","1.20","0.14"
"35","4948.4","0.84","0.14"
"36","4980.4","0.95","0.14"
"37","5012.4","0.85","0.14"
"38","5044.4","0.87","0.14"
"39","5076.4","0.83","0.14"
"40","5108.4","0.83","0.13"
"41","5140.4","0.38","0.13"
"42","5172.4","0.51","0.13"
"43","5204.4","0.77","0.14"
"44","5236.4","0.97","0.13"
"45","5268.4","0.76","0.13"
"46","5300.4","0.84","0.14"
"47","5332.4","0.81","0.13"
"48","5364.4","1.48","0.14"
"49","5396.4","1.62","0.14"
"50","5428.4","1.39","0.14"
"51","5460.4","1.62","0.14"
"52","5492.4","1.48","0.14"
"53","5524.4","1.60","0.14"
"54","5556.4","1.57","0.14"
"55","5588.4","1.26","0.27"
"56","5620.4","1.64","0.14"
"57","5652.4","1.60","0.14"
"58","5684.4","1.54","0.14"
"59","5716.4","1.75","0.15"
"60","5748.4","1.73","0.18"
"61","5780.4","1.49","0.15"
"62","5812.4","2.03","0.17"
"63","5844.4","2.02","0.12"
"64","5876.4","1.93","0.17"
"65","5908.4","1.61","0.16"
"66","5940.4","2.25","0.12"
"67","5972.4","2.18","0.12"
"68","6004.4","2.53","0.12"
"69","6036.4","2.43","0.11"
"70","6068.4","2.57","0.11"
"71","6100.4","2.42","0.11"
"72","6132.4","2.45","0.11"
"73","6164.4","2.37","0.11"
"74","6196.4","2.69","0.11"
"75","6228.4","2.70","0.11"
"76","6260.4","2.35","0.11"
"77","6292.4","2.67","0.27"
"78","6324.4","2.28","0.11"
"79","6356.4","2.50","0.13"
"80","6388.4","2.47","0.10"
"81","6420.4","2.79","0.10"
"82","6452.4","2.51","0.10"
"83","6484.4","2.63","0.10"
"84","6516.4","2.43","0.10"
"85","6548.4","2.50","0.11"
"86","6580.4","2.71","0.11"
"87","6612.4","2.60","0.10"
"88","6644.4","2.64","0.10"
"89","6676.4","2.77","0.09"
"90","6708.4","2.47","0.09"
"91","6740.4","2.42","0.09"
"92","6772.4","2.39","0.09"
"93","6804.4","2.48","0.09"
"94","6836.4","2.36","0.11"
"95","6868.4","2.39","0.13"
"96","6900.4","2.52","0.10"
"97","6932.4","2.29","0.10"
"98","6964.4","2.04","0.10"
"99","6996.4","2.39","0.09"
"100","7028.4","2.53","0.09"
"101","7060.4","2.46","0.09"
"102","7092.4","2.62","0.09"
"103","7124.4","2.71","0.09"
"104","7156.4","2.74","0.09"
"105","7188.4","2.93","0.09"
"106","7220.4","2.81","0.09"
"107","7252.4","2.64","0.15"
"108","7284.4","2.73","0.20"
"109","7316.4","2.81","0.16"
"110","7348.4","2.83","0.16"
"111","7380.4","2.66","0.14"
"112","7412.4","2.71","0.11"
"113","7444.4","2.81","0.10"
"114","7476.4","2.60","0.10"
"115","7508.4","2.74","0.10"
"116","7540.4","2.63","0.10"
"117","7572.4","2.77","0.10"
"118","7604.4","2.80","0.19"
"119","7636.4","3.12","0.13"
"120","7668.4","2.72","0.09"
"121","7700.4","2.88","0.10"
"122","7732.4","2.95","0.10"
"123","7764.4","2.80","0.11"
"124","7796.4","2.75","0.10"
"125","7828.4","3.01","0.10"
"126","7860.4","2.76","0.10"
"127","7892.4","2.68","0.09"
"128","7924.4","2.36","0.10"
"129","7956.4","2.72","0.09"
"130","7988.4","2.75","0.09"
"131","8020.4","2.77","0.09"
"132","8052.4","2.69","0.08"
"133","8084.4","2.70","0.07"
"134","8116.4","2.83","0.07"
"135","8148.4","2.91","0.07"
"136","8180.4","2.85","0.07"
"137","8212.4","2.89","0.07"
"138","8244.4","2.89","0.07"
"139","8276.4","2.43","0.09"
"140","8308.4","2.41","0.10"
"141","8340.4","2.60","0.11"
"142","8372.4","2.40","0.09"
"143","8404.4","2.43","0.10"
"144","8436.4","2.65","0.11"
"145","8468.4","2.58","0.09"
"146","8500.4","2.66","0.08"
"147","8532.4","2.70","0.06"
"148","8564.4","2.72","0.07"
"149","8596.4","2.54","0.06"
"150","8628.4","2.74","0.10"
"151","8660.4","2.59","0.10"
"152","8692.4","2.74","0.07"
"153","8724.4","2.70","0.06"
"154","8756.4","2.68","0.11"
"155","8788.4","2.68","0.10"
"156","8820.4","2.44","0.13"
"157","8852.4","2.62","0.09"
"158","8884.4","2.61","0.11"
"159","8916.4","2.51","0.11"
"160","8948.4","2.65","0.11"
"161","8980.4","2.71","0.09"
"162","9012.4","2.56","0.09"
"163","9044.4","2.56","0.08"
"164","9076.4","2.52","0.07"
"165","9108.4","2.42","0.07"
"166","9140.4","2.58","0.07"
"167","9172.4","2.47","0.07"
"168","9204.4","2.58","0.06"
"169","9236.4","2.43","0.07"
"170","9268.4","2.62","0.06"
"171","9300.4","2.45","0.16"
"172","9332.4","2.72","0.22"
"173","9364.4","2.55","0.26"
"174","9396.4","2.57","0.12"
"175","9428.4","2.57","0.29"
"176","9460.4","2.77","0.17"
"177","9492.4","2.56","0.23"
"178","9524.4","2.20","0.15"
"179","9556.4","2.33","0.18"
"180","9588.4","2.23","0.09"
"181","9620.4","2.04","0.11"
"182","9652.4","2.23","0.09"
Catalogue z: 0.343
